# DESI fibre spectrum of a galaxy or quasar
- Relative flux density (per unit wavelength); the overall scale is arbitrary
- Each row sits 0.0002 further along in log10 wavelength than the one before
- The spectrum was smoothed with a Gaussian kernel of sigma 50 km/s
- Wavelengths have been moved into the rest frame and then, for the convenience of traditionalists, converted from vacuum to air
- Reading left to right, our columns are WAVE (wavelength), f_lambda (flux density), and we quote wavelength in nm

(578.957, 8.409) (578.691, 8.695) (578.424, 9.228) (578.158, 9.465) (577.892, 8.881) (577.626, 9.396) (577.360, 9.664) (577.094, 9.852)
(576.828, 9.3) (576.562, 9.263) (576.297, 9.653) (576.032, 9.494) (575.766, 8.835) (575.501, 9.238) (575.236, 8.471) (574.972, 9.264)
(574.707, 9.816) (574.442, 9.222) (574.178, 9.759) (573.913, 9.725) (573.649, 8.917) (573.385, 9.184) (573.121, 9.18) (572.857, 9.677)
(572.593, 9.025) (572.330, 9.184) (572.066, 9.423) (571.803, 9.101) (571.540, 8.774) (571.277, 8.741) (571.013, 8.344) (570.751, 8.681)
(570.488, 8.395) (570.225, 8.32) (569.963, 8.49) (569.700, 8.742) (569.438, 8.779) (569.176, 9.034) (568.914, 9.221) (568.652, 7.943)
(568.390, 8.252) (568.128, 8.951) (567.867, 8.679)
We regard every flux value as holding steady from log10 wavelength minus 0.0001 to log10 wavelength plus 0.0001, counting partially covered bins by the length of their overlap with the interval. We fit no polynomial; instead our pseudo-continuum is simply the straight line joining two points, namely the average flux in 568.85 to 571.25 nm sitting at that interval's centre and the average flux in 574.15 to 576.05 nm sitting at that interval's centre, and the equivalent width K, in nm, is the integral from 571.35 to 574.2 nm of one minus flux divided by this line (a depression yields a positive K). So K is -0.09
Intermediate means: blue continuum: 8.65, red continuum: 9.22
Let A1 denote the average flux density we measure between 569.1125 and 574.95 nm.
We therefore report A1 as 9.03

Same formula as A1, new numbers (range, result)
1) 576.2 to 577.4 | 9.53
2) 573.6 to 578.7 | 9.33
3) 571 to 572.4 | 8.96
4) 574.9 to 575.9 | 8.93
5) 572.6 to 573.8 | 9.22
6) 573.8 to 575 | 9.57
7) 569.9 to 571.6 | 8.53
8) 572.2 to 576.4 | 9.29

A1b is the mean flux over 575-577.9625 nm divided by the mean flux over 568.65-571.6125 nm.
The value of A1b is 1.07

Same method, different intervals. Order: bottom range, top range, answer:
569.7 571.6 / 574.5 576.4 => 1.08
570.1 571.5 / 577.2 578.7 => 1.09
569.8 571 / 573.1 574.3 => 1.11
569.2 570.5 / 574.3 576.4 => 1.08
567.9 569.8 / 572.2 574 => 1.06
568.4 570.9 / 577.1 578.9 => 1.07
